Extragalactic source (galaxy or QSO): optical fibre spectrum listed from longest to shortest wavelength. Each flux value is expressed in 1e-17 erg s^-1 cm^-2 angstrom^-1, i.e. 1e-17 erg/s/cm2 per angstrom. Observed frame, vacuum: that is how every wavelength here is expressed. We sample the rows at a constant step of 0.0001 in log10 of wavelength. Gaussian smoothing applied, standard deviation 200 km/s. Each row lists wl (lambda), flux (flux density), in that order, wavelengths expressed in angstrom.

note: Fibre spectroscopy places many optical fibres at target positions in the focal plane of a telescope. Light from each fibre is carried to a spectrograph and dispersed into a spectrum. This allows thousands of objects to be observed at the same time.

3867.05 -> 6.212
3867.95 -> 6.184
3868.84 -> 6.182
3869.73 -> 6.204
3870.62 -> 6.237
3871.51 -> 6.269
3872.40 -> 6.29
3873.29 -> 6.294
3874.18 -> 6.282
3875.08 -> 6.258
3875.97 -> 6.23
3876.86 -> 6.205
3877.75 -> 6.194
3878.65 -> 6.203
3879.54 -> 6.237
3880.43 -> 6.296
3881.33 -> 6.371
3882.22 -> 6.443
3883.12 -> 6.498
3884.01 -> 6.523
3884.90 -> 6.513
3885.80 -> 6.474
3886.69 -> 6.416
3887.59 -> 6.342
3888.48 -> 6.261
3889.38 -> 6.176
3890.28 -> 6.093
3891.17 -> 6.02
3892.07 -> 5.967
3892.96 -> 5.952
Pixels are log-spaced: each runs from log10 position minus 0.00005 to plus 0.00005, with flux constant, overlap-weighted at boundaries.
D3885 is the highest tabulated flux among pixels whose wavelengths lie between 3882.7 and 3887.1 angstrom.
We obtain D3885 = 6.523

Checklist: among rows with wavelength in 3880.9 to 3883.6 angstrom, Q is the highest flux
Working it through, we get 6.498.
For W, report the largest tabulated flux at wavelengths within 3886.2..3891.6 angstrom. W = 6.416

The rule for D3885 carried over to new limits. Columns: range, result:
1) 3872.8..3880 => 6.294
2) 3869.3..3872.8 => 6.29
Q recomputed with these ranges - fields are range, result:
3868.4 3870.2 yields 6.204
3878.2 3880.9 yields 6.296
